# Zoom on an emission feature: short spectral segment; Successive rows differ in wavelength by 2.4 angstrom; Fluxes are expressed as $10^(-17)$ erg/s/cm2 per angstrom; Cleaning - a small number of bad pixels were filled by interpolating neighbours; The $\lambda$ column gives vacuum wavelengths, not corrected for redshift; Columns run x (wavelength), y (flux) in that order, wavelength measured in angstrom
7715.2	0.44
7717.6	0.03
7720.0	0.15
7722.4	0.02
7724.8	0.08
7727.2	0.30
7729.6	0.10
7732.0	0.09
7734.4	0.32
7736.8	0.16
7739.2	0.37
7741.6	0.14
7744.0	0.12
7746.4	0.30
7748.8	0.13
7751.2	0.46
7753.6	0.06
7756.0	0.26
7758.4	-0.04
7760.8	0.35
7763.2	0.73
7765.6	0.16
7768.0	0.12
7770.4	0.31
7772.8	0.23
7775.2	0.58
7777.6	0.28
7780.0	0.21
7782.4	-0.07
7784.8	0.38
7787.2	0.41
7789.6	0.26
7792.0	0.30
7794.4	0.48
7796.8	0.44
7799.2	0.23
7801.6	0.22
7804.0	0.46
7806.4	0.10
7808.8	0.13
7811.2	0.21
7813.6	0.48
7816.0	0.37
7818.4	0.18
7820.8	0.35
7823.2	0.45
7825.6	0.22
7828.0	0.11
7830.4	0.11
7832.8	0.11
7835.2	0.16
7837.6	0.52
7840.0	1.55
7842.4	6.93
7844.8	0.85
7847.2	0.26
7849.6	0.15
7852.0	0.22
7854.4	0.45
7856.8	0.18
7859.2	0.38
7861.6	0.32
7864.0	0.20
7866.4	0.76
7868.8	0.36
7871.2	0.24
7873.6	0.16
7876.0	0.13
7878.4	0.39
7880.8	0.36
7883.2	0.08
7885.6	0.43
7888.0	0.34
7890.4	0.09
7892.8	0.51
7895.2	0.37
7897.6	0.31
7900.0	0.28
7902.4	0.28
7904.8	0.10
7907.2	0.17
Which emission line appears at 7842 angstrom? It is H-alpha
